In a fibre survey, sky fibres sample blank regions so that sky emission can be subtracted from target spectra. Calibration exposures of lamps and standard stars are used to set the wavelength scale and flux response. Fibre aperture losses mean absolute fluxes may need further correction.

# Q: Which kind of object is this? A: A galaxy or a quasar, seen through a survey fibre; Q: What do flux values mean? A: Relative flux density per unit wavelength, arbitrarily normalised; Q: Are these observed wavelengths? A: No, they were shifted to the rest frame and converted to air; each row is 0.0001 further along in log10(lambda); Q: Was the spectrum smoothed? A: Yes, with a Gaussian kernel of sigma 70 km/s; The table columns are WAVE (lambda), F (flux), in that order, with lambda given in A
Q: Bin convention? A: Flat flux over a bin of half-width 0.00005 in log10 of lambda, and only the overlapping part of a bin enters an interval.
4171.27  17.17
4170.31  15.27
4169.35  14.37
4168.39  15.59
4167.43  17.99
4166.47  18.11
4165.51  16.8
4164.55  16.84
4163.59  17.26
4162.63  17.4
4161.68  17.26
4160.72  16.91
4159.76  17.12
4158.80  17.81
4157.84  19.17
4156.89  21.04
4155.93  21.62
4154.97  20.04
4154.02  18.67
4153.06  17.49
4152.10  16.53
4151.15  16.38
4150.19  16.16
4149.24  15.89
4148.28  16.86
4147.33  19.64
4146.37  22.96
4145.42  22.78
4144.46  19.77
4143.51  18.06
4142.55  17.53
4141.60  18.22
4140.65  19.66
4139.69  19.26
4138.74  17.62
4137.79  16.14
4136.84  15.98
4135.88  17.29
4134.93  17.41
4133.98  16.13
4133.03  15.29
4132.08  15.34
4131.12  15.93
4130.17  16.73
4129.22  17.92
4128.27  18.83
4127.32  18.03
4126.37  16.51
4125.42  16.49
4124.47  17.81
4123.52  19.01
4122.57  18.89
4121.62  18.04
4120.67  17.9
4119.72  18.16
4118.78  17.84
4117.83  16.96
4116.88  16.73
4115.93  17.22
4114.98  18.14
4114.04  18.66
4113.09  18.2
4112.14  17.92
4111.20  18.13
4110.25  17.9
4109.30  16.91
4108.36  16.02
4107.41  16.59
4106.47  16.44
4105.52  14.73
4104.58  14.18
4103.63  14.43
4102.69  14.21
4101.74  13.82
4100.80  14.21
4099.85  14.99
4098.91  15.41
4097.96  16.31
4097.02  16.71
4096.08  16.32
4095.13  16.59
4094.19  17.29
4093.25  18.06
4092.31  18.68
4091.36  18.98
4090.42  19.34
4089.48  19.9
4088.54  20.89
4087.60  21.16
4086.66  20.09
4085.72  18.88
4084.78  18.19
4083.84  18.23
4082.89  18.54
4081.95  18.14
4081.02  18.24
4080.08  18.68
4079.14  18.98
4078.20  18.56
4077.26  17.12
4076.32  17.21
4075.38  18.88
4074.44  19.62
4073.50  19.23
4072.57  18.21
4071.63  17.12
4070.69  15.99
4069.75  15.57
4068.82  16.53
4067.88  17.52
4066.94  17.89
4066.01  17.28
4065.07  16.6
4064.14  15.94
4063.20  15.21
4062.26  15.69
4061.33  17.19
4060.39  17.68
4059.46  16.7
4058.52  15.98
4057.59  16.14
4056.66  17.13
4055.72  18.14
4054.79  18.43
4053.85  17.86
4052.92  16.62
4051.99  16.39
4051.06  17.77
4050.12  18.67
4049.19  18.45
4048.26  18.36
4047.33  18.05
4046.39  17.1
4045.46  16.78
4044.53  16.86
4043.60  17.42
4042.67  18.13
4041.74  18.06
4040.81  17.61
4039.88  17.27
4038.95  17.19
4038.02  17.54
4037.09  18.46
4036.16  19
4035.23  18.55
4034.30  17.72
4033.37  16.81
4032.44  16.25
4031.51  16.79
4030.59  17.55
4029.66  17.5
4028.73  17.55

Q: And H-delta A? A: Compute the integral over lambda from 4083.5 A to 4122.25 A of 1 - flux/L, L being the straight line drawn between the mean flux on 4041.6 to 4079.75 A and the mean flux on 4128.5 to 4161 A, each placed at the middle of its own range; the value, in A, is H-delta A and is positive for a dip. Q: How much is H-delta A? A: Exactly 0.8 A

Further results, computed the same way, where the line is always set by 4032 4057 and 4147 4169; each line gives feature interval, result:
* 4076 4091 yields -1.0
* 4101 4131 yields 1.1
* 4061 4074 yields 0.6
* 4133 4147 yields -0.5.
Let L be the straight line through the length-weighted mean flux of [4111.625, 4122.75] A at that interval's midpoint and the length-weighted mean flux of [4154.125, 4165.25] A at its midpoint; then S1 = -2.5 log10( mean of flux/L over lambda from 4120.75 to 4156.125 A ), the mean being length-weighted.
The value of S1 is 0.01 mag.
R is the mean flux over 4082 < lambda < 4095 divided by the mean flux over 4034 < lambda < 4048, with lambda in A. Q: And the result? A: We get 1.07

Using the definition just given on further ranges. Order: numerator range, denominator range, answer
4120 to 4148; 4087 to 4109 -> 1.07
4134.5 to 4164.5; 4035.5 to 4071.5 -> 1.06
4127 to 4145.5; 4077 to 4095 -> 0.93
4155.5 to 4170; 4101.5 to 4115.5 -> 1.07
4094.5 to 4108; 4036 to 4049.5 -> 0.87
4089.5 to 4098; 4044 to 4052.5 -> 1.01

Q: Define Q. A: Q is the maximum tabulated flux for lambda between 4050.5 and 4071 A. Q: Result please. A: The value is 18.43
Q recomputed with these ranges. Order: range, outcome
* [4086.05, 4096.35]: 21.16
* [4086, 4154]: 22.96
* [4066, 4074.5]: 19.62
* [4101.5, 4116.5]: 18.66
